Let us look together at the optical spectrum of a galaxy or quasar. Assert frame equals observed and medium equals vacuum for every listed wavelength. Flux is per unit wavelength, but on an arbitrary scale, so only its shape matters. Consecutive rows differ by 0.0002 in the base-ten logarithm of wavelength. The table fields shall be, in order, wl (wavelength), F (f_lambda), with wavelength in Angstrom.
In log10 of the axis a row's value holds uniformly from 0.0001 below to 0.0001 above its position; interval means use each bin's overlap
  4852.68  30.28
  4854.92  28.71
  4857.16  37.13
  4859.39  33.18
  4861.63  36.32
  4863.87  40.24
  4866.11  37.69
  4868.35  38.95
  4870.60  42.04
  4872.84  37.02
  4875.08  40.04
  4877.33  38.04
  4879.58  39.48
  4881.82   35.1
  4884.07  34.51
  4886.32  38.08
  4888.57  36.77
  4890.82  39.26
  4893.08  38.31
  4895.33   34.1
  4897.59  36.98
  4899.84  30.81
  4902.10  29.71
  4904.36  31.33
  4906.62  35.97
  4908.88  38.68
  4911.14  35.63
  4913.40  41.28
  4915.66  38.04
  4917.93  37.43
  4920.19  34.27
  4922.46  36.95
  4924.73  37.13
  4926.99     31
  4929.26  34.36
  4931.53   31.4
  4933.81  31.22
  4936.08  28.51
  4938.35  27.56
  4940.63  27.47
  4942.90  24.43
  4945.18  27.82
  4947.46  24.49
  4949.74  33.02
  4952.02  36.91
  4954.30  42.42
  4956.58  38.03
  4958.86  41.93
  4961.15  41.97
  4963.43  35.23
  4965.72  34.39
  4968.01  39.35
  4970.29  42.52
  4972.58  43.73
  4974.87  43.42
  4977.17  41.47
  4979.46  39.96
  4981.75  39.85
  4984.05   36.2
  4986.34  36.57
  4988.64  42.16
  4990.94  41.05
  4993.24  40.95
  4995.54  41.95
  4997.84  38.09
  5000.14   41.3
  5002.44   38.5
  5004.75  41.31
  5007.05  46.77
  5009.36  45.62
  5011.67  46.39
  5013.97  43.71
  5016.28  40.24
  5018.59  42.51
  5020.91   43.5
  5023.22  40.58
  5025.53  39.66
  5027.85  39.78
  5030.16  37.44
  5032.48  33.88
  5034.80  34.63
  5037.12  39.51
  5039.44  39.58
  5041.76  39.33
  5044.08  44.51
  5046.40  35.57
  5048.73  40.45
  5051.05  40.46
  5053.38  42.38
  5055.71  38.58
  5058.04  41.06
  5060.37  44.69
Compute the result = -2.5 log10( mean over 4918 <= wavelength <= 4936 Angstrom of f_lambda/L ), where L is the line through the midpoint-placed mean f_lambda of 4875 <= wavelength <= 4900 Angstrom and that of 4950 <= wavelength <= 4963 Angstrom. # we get 0.14 mag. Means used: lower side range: 36.9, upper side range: 39.5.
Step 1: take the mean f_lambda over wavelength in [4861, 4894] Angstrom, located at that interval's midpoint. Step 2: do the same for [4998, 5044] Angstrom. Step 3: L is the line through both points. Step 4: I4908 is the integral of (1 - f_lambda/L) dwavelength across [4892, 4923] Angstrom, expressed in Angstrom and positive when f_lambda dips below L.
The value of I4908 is 2.4 Angstrom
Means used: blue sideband 38.1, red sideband 40.8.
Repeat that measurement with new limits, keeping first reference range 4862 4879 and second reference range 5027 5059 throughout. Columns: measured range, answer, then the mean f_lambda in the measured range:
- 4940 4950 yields 3.1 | 27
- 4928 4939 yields 2.3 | 30.7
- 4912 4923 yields 0.4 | 37.6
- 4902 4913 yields 1.1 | 35.2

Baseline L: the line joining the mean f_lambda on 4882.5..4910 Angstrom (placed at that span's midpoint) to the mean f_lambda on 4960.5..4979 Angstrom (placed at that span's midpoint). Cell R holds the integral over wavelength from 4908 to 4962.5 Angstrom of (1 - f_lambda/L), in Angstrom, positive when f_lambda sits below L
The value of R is 5.3 Angstrom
